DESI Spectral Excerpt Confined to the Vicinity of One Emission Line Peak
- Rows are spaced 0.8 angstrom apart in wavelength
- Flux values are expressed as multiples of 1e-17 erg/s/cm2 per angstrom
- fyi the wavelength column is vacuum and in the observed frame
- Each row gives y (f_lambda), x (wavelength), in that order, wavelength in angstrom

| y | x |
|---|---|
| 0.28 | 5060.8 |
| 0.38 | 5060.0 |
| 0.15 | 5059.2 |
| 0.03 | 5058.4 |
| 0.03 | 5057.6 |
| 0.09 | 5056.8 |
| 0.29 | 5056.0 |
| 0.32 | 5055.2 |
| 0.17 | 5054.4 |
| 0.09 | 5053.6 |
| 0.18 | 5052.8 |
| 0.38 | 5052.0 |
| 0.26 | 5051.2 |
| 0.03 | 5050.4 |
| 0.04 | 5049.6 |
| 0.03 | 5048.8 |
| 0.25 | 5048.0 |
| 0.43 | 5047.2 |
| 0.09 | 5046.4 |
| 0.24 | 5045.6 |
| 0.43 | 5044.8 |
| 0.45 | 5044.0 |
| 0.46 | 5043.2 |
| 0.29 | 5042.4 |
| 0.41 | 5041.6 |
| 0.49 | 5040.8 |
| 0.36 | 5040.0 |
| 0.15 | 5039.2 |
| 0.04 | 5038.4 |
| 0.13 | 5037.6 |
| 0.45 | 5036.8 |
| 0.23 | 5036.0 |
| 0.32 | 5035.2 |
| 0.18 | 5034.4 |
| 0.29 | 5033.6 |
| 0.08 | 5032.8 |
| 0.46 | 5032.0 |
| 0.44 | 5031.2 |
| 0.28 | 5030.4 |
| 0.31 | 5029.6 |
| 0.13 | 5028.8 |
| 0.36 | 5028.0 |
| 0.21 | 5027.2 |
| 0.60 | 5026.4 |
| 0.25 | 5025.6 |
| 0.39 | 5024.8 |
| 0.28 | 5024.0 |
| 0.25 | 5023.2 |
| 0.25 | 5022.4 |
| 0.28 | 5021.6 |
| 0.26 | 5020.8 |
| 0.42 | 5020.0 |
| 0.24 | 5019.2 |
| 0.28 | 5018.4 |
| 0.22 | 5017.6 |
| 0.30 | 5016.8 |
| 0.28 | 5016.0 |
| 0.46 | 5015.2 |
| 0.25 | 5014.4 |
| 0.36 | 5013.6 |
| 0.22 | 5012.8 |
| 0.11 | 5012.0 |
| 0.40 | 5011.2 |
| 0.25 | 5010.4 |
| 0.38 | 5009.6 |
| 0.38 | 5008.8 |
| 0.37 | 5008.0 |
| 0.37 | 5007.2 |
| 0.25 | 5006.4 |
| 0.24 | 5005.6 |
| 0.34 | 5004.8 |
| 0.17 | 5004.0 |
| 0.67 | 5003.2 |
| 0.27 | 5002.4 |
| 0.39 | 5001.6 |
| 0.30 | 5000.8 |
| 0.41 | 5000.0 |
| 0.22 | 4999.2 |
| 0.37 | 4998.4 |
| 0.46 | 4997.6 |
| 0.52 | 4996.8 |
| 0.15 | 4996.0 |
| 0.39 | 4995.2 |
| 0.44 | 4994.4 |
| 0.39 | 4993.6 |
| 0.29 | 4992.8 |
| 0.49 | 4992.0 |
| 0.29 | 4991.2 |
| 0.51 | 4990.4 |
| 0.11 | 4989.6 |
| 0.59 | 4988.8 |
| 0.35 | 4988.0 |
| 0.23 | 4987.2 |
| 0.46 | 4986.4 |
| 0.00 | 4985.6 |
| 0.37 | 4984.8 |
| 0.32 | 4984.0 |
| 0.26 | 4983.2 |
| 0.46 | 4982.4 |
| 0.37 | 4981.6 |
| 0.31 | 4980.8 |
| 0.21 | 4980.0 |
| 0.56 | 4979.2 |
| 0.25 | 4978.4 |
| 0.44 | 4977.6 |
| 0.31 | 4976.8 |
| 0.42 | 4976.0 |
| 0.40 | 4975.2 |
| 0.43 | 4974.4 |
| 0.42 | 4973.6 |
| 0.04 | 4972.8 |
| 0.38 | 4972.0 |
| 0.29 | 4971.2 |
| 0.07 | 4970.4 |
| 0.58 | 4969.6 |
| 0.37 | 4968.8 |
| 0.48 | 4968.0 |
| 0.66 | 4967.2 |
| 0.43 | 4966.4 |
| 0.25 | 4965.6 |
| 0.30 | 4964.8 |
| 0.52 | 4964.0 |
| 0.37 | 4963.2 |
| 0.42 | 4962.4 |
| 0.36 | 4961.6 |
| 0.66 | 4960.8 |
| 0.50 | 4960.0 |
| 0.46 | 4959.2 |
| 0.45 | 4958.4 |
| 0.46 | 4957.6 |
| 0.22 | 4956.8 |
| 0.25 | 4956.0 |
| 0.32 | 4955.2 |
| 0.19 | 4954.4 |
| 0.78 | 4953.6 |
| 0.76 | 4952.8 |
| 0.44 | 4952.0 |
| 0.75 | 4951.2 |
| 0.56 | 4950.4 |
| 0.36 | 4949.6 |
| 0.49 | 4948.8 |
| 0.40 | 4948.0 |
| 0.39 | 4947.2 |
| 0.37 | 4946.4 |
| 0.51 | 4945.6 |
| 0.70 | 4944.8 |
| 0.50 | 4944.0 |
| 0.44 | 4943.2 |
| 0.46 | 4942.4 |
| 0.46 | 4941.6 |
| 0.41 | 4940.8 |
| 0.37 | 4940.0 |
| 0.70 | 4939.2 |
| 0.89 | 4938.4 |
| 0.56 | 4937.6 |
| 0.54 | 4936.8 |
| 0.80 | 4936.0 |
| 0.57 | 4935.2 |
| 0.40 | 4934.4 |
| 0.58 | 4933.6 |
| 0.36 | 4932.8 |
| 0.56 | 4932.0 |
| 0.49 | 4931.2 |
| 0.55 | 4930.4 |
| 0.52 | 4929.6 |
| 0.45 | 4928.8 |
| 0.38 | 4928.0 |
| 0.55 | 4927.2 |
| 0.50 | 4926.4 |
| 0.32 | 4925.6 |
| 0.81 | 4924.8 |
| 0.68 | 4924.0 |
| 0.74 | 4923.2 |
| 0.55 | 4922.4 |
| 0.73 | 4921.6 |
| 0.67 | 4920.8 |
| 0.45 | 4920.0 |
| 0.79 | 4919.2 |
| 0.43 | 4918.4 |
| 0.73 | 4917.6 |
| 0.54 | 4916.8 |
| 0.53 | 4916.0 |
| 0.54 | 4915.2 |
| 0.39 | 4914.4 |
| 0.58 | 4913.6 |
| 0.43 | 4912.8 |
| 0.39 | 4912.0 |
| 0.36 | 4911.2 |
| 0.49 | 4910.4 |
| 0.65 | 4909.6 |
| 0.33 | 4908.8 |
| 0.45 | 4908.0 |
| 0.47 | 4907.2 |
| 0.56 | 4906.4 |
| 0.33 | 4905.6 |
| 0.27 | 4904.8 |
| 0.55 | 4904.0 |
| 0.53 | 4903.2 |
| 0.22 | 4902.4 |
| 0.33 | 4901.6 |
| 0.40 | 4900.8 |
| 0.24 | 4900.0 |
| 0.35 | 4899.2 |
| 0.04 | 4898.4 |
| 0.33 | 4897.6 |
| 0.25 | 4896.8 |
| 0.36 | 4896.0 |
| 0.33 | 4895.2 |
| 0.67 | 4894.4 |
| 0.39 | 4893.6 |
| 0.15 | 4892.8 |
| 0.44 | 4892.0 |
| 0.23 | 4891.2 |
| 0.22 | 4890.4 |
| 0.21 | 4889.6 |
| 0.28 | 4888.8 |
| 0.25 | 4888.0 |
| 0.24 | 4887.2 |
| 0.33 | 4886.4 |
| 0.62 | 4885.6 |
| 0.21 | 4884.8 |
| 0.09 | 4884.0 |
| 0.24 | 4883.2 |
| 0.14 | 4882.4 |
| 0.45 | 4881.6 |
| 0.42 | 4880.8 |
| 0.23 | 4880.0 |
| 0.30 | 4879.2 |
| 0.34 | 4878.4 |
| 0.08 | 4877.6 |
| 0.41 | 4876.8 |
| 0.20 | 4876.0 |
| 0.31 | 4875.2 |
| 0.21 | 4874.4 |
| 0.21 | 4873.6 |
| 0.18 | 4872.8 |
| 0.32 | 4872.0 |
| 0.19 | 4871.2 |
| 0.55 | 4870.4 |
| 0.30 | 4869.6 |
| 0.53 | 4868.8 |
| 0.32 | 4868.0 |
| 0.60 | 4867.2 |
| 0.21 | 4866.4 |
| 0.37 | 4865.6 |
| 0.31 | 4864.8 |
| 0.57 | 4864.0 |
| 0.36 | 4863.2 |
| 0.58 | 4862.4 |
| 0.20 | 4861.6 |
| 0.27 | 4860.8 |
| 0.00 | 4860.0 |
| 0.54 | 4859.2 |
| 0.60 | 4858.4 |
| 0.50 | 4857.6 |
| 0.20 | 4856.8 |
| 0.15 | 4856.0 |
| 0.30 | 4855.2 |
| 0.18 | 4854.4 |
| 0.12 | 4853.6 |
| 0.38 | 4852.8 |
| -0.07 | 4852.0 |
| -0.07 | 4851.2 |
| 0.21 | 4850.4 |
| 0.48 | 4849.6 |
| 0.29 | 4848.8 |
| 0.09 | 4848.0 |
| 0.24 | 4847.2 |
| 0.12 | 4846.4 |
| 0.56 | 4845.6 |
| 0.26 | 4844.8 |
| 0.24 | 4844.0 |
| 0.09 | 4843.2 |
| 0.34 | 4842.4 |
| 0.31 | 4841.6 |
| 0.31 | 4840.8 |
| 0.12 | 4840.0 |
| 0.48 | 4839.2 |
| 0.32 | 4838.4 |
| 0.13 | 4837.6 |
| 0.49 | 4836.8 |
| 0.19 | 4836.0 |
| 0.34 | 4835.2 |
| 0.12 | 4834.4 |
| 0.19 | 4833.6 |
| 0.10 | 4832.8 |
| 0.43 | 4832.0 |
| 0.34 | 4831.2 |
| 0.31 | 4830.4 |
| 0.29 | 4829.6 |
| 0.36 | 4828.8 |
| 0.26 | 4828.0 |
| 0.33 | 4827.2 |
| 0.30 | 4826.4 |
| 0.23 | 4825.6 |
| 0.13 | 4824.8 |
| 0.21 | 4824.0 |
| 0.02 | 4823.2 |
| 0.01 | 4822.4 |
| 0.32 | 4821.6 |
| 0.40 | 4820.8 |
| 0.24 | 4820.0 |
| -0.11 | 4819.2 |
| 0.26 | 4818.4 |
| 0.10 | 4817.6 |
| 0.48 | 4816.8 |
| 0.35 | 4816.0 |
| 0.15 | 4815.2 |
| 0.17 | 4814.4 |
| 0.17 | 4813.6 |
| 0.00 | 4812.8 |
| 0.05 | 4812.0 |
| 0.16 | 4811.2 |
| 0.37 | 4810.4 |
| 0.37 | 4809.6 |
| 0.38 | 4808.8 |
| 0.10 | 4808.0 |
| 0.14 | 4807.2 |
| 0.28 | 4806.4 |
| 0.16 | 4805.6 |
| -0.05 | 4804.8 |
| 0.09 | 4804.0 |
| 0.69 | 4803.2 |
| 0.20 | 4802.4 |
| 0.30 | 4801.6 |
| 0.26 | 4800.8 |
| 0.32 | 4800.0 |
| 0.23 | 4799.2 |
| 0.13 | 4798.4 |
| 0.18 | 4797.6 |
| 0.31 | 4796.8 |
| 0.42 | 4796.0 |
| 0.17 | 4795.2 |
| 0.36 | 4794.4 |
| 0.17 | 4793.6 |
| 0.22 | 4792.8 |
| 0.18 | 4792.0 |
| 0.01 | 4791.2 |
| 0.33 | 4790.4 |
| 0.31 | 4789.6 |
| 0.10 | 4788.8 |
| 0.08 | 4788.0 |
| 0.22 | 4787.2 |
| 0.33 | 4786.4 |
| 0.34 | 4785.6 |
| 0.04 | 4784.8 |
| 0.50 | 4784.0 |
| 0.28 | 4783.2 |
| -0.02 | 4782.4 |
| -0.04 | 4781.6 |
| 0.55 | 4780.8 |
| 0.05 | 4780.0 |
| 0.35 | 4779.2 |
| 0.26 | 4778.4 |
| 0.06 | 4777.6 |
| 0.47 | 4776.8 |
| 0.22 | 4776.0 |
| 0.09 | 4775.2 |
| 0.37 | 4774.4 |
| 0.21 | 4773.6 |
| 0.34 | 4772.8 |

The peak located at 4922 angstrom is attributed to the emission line C IV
